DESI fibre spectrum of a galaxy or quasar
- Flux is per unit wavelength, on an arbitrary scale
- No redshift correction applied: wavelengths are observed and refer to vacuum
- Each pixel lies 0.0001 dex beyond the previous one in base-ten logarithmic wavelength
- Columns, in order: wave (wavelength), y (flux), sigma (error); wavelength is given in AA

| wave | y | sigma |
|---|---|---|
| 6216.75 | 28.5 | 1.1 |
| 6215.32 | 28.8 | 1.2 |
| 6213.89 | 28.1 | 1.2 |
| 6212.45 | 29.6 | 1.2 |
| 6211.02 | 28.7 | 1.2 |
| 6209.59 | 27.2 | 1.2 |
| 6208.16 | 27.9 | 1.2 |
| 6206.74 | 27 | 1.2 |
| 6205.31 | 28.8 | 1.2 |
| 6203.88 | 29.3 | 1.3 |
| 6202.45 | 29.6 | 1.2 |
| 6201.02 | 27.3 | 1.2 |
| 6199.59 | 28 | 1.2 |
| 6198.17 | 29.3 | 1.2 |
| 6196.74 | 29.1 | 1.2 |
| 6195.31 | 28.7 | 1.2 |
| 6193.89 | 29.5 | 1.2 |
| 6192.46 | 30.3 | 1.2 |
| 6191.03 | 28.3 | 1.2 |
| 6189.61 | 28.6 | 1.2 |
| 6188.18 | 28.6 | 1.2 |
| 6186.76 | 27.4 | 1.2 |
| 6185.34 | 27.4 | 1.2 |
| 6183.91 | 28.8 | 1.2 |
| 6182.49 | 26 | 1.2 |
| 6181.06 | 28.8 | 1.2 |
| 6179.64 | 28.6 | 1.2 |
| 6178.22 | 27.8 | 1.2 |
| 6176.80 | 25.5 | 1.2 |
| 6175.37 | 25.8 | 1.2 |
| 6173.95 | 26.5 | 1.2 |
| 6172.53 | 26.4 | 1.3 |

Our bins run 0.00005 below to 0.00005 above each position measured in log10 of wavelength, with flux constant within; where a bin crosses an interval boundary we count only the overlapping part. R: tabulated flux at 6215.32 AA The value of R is 28.8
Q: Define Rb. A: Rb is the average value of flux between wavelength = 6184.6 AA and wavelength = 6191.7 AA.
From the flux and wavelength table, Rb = 28.1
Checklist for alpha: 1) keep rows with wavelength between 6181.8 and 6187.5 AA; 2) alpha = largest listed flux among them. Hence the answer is 28.8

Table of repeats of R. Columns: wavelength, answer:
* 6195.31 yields 28.7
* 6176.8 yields 25.5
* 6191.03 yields 28.3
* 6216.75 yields 28.5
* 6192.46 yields 30.3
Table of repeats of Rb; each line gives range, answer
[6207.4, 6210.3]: 27.6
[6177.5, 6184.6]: 28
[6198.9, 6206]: 28.6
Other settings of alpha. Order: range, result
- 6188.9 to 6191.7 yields 28.6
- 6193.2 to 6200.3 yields 29.5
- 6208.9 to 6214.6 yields 29.6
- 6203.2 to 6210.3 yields 29.3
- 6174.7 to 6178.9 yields 27.8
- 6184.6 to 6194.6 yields 30.3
